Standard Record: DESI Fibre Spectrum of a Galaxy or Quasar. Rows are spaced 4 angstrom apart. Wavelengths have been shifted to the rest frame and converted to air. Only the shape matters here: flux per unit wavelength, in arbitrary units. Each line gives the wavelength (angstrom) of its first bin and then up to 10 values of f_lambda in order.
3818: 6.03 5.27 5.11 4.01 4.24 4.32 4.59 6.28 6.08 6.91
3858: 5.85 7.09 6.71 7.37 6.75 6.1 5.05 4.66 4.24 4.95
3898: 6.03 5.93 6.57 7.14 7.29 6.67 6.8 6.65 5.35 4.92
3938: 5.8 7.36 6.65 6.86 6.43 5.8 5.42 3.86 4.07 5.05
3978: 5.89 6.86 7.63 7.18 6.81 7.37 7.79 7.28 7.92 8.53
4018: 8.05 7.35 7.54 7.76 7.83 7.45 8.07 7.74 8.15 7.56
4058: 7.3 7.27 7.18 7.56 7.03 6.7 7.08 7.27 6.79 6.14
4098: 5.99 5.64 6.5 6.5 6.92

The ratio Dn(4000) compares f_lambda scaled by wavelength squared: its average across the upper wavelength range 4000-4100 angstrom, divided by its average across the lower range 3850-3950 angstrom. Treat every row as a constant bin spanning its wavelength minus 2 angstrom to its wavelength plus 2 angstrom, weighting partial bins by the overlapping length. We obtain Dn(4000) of 1.29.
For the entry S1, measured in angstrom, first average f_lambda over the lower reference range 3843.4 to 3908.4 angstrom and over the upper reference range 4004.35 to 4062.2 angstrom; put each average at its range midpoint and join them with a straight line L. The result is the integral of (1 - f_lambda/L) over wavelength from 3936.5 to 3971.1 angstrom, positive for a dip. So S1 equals 5.1 angstrom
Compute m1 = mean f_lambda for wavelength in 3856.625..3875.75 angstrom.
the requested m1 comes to 6.78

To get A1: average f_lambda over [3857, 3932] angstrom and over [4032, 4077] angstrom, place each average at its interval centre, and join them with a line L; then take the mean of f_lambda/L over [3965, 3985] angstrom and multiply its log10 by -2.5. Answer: 0.27 mag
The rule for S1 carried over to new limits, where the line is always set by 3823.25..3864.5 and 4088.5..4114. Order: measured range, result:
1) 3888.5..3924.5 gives -3.46 angstrom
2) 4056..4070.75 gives -2.70 angstrom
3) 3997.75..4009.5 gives -3.08 angstrom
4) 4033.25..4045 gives -3.23 angstrom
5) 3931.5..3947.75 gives -1.05 angstrom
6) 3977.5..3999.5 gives -4.03 angstrom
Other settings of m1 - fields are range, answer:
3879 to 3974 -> 5.83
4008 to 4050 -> 7.84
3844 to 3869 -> 6.52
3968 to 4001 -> 6.4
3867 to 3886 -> 6.16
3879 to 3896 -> 4.81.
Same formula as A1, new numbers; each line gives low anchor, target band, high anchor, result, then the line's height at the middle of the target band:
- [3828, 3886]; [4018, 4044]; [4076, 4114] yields -0.212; 6.33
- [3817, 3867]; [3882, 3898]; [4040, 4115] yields 0.204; 5.85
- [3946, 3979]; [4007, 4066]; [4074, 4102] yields -0.249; 6.15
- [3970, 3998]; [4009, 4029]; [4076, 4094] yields -0.192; 6.59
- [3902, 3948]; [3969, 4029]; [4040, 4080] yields -0.011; 7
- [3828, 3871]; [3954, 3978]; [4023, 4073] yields 0.325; 6.83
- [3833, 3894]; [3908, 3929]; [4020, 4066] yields -0.085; 6.32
